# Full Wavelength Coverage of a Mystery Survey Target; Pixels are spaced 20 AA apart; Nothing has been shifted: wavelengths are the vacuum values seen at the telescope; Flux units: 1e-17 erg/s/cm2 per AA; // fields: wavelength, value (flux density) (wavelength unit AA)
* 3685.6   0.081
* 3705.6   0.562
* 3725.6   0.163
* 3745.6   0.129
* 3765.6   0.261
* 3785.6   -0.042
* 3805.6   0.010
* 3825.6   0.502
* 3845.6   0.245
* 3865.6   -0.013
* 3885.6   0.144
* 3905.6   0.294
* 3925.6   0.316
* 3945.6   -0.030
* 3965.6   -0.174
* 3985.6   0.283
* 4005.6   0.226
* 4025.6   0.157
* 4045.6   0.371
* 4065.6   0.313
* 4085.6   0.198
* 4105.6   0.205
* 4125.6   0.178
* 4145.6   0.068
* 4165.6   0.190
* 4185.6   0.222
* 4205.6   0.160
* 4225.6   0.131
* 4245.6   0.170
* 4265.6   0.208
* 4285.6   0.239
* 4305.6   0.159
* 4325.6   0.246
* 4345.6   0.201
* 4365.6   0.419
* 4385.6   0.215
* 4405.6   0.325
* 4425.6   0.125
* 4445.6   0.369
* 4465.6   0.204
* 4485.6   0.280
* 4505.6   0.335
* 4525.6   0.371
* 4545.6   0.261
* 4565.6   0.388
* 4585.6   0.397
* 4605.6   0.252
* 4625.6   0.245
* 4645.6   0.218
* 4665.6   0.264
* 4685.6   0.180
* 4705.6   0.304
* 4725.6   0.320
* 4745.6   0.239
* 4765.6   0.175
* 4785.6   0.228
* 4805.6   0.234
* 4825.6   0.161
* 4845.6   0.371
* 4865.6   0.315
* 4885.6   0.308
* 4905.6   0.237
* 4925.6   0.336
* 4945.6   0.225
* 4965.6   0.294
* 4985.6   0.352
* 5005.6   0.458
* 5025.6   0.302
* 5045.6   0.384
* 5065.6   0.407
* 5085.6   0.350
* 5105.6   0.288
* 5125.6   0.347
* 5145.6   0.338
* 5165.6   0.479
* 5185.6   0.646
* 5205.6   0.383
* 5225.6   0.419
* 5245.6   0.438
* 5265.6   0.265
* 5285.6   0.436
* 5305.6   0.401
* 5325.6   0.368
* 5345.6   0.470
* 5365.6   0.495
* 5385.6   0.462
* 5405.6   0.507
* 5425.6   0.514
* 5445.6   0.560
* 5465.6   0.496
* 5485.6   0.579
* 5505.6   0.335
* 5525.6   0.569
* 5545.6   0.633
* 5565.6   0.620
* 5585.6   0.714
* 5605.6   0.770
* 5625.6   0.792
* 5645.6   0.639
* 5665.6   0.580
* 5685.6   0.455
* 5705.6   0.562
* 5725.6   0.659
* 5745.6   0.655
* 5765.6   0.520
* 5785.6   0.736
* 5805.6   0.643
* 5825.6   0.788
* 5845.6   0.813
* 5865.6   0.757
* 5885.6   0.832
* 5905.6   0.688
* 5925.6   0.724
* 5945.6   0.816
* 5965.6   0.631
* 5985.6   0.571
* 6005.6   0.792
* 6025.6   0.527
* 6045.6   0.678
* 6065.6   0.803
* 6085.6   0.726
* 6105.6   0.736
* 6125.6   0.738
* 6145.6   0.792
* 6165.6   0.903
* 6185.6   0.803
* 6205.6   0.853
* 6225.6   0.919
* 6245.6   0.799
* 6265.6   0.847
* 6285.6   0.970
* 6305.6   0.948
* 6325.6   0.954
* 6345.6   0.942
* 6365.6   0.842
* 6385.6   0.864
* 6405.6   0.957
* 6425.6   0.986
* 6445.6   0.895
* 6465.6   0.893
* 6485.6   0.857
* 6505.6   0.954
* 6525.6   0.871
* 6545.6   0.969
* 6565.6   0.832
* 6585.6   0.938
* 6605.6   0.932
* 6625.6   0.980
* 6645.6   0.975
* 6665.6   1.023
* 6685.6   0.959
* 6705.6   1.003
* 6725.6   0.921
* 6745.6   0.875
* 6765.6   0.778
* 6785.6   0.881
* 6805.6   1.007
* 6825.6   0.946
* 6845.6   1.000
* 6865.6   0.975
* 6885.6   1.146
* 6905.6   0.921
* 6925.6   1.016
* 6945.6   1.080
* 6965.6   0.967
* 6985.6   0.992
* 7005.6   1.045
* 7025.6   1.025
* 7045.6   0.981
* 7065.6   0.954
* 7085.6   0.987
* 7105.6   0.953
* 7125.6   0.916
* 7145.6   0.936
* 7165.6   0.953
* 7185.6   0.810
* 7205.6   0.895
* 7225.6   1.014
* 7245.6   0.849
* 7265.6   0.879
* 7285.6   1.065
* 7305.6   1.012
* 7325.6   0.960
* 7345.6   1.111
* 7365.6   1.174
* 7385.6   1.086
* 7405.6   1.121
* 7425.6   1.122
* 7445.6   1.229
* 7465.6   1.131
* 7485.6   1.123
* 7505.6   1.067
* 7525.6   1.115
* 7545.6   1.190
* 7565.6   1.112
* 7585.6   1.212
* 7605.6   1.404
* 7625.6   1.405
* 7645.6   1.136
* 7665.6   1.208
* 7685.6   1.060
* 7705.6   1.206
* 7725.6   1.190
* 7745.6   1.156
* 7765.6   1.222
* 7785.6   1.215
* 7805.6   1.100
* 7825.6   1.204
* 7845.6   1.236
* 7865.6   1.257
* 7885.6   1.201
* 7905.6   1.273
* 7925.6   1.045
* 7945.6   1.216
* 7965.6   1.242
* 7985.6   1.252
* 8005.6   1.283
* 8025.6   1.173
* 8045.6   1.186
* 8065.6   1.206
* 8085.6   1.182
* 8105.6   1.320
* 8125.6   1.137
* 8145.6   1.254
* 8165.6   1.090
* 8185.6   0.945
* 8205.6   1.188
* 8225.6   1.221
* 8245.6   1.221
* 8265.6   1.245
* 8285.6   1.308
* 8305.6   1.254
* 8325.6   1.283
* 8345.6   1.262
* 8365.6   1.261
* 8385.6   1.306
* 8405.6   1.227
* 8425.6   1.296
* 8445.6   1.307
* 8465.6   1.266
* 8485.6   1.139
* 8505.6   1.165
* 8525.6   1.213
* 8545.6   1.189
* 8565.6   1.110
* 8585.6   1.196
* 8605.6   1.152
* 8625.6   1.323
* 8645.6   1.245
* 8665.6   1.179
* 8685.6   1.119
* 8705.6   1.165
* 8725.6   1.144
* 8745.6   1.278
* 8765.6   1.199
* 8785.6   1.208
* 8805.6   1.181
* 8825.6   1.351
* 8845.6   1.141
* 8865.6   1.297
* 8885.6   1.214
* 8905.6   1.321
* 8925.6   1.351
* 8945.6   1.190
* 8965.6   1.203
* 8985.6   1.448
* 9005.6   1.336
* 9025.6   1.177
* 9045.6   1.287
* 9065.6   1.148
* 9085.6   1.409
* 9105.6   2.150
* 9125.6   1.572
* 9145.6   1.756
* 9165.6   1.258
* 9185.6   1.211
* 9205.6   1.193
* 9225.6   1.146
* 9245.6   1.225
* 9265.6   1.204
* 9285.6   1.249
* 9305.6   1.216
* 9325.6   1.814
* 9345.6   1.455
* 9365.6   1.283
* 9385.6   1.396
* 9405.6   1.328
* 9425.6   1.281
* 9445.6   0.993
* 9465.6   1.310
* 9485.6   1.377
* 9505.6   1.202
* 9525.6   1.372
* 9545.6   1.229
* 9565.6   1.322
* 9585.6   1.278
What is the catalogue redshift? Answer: 0.39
